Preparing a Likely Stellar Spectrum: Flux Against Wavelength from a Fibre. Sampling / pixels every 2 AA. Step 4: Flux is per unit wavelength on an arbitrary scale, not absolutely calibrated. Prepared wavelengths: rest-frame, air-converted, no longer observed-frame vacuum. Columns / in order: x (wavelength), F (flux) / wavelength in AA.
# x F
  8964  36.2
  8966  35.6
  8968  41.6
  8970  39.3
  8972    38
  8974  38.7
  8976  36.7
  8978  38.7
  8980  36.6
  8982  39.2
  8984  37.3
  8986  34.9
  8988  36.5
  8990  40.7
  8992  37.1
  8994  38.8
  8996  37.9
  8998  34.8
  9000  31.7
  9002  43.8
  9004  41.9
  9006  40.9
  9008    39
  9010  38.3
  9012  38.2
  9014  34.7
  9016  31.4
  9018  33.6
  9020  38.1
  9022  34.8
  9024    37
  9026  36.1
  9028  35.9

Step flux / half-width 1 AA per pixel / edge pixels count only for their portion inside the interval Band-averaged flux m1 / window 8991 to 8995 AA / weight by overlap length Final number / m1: 38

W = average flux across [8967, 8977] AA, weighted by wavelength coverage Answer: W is 38.9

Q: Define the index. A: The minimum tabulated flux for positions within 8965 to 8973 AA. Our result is 35.6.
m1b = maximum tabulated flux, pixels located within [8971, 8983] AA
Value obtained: 39.2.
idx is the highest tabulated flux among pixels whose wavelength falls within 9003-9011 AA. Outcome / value 41.9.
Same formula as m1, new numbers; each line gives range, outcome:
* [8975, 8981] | 37.3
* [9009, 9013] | 38.2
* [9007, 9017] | 36.3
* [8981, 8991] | 37.7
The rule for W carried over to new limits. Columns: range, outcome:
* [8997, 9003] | 36.8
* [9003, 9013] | 39.7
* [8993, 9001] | 35.8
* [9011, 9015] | 36.5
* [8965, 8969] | 38.6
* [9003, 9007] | 41.4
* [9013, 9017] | 33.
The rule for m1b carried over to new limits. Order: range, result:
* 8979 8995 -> 40.7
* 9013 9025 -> 38.1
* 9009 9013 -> 38.3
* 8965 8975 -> 41.6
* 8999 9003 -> 43.8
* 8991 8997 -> 38.8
